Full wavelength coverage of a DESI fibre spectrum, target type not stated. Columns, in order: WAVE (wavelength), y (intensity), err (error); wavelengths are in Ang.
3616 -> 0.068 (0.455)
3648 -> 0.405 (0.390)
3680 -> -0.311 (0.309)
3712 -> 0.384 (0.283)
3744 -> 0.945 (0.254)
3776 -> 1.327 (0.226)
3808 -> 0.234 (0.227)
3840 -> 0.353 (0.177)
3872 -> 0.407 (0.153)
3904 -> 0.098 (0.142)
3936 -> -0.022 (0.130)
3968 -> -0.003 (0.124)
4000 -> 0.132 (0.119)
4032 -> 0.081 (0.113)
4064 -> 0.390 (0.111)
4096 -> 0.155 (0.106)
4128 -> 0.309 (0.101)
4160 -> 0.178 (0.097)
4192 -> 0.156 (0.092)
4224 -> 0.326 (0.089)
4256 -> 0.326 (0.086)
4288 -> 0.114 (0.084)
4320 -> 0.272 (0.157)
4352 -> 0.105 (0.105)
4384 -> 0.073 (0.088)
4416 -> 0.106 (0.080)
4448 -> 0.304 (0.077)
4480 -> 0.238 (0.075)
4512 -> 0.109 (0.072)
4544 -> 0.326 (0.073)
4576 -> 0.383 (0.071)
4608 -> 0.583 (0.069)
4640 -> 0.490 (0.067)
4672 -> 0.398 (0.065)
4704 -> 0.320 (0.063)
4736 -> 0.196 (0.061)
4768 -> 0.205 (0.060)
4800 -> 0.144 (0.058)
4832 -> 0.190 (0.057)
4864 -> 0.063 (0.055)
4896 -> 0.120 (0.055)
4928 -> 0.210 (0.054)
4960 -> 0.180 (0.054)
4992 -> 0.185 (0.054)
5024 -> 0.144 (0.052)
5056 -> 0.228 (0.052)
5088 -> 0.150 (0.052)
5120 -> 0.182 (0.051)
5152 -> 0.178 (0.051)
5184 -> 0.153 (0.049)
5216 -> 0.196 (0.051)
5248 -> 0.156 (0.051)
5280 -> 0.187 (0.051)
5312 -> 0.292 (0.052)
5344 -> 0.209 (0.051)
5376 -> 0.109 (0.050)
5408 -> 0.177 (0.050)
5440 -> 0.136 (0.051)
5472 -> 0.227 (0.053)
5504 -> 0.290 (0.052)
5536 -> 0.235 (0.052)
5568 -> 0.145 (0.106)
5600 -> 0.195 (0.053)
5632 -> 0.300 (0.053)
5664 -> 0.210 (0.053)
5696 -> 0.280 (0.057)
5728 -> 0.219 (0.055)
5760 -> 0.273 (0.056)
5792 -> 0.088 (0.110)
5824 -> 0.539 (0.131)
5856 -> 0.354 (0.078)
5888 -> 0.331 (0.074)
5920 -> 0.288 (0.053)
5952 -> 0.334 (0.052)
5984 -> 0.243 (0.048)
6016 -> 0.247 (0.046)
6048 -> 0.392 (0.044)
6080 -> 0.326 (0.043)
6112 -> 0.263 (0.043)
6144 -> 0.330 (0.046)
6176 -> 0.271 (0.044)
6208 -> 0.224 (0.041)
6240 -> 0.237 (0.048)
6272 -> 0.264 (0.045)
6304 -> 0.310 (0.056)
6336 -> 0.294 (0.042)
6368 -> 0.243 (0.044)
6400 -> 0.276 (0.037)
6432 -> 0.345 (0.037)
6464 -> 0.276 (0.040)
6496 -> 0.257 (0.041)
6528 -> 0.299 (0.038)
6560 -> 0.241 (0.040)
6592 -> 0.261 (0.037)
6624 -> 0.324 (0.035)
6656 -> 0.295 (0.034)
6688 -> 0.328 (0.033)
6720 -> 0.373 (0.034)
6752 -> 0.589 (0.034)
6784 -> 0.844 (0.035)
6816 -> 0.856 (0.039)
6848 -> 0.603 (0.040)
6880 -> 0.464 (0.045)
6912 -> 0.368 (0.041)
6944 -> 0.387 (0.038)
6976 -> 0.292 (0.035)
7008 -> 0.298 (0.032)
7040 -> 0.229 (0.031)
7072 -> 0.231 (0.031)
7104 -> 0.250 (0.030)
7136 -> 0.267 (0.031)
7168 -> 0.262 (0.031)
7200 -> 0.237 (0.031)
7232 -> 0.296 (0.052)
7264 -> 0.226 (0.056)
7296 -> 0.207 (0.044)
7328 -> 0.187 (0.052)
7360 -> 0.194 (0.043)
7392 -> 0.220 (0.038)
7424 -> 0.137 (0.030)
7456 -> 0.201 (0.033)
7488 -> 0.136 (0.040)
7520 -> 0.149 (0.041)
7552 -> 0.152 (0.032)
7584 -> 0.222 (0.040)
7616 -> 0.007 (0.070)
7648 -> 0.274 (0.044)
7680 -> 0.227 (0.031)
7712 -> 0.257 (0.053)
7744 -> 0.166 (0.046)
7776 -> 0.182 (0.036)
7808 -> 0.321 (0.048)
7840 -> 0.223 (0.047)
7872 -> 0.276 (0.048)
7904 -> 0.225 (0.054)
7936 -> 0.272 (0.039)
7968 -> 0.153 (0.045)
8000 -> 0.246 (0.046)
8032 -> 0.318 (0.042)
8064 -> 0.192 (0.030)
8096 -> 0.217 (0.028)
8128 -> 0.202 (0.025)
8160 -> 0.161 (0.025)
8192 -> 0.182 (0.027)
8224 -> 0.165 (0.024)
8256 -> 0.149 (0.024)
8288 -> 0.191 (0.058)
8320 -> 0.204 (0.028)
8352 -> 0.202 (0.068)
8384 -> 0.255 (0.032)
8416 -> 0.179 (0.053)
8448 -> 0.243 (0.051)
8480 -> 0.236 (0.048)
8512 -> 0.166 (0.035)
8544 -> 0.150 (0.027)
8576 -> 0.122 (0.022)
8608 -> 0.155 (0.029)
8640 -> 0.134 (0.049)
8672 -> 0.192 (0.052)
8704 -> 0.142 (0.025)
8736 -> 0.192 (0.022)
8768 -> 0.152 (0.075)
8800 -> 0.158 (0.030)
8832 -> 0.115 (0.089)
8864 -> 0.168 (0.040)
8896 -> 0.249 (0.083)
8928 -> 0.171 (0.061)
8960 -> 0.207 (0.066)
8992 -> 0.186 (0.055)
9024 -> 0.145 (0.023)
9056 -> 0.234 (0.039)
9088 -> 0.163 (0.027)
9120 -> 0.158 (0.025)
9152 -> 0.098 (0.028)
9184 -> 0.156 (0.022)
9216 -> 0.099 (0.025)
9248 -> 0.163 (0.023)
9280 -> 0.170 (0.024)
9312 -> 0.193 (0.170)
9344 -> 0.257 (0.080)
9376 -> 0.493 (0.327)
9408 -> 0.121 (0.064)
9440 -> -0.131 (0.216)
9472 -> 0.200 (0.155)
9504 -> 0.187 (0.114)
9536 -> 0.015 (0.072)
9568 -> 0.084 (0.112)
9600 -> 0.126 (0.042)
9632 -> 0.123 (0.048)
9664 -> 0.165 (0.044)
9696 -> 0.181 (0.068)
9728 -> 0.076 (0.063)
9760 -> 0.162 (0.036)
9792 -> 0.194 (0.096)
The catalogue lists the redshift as 1.430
